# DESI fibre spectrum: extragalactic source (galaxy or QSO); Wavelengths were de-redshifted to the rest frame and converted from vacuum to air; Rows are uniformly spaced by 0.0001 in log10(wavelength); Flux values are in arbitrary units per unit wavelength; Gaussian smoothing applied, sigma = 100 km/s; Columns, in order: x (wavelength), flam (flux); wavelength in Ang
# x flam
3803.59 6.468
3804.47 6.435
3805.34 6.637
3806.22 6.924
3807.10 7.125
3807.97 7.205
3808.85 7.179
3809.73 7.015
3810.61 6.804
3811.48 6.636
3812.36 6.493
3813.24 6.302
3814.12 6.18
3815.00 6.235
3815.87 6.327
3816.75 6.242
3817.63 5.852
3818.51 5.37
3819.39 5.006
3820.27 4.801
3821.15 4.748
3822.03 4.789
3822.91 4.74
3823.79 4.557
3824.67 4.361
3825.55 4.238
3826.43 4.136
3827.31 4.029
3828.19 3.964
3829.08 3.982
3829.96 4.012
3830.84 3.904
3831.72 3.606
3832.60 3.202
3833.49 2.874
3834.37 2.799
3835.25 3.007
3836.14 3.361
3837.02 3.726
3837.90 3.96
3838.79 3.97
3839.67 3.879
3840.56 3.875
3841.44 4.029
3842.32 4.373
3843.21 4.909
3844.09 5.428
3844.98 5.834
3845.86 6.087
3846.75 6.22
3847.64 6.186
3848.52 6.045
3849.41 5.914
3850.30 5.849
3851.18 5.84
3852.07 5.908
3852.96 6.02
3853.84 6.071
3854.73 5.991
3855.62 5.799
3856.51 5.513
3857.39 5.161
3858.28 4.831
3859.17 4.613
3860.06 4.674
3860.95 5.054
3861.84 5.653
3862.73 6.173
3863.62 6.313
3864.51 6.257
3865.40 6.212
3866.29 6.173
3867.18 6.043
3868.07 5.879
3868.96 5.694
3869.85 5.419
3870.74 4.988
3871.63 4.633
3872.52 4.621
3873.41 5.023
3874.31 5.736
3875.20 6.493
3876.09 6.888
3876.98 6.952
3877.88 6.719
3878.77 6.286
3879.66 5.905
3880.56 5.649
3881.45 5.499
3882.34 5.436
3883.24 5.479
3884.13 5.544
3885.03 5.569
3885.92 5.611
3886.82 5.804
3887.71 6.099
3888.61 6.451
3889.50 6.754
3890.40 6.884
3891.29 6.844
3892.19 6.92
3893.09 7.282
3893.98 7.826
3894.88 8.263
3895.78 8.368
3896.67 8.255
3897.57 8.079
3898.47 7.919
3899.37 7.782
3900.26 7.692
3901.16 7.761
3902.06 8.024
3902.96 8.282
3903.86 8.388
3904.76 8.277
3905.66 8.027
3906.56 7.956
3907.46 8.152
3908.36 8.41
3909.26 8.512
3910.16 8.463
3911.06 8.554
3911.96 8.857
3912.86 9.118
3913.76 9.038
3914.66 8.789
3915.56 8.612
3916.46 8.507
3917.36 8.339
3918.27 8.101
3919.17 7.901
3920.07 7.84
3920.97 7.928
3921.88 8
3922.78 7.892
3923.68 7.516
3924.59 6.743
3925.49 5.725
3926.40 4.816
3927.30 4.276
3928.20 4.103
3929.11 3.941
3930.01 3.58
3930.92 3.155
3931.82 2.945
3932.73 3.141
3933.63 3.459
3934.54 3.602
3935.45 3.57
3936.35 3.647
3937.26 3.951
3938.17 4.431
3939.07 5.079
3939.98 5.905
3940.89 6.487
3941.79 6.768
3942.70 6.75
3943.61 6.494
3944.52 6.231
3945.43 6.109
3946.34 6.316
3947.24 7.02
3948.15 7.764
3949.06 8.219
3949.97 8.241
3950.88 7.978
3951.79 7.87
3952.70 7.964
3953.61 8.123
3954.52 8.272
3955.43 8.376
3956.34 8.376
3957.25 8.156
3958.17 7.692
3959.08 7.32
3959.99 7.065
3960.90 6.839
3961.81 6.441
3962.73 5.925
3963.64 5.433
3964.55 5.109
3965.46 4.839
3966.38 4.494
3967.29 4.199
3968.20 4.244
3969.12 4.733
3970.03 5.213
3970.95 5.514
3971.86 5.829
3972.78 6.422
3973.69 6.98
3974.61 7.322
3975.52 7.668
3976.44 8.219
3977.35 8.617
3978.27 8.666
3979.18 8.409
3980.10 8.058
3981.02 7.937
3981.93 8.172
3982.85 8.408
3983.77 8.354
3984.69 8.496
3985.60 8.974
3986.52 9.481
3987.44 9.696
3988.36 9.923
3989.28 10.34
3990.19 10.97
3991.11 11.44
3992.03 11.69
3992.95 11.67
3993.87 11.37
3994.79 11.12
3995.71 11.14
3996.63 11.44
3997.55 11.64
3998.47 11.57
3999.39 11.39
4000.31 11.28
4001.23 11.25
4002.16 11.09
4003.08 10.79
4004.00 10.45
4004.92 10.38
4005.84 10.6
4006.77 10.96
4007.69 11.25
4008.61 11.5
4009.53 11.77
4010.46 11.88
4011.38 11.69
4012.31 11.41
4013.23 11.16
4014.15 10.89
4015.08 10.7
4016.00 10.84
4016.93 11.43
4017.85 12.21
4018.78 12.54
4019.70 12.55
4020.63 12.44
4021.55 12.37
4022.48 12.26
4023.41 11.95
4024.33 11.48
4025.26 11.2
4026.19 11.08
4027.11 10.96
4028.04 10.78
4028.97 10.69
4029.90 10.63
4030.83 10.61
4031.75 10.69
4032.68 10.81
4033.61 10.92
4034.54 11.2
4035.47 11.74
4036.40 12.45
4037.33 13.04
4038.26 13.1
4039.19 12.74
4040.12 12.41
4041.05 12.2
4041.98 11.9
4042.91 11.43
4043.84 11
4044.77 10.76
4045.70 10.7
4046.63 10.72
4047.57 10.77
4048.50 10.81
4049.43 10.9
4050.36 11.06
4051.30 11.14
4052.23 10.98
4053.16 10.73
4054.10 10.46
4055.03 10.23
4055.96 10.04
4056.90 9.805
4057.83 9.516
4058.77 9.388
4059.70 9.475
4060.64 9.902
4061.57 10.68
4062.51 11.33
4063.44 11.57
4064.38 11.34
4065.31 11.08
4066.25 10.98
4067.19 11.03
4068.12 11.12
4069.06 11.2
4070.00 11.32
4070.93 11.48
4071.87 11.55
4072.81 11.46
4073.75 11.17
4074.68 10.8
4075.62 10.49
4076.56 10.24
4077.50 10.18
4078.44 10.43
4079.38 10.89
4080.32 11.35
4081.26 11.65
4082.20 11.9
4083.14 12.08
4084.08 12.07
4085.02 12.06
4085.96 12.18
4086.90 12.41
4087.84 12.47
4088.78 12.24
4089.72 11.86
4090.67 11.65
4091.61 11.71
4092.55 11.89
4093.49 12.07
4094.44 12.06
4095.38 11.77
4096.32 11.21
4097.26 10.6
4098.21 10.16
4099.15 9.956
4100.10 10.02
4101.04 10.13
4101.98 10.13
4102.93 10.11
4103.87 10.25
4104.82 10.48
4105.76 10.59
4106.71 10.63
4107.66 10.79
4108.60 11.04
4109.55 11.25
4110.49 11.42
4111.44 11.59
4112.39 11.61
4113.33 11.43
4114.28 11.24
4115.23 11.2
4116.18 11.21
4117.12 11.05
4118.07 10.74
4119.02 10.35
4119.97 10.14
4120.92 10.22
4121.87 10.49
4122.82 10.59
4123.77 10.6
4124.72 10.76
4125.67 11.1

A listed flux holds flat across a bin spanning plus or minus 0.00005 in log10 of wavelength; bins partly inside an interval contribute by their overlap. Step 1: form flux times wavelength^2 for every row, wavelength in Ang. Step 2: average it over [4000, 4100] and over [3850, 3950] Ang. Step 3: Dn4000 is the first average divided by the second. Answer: 1.89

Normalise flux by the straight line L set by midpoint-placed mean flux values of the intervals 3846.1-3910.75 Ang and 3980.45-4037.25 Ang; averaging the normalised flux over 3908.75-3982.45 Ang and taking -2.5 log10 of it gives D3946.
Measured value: 0.30 mag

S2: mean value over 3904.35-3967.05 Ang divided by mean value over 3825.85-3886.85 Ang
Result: 1.3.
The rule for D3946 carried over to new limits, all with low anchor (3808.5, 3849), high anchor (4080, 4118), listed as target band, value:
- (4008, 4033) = -0.21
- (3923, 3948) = 0.41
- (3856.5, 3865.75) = 0.03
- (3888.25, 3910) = -0.19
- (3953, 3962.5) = 0.04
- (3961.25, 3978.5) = 0.33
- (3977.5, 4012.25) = -0.18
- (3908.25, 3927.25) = -0.13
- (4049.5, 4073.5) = -0.04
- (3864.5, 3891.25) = 0.03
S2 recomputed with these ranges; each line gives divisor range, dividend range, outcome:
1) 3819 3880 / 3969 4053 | 2.08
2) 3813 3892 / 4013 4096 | 2.14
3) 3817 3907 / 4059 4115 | 1.96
